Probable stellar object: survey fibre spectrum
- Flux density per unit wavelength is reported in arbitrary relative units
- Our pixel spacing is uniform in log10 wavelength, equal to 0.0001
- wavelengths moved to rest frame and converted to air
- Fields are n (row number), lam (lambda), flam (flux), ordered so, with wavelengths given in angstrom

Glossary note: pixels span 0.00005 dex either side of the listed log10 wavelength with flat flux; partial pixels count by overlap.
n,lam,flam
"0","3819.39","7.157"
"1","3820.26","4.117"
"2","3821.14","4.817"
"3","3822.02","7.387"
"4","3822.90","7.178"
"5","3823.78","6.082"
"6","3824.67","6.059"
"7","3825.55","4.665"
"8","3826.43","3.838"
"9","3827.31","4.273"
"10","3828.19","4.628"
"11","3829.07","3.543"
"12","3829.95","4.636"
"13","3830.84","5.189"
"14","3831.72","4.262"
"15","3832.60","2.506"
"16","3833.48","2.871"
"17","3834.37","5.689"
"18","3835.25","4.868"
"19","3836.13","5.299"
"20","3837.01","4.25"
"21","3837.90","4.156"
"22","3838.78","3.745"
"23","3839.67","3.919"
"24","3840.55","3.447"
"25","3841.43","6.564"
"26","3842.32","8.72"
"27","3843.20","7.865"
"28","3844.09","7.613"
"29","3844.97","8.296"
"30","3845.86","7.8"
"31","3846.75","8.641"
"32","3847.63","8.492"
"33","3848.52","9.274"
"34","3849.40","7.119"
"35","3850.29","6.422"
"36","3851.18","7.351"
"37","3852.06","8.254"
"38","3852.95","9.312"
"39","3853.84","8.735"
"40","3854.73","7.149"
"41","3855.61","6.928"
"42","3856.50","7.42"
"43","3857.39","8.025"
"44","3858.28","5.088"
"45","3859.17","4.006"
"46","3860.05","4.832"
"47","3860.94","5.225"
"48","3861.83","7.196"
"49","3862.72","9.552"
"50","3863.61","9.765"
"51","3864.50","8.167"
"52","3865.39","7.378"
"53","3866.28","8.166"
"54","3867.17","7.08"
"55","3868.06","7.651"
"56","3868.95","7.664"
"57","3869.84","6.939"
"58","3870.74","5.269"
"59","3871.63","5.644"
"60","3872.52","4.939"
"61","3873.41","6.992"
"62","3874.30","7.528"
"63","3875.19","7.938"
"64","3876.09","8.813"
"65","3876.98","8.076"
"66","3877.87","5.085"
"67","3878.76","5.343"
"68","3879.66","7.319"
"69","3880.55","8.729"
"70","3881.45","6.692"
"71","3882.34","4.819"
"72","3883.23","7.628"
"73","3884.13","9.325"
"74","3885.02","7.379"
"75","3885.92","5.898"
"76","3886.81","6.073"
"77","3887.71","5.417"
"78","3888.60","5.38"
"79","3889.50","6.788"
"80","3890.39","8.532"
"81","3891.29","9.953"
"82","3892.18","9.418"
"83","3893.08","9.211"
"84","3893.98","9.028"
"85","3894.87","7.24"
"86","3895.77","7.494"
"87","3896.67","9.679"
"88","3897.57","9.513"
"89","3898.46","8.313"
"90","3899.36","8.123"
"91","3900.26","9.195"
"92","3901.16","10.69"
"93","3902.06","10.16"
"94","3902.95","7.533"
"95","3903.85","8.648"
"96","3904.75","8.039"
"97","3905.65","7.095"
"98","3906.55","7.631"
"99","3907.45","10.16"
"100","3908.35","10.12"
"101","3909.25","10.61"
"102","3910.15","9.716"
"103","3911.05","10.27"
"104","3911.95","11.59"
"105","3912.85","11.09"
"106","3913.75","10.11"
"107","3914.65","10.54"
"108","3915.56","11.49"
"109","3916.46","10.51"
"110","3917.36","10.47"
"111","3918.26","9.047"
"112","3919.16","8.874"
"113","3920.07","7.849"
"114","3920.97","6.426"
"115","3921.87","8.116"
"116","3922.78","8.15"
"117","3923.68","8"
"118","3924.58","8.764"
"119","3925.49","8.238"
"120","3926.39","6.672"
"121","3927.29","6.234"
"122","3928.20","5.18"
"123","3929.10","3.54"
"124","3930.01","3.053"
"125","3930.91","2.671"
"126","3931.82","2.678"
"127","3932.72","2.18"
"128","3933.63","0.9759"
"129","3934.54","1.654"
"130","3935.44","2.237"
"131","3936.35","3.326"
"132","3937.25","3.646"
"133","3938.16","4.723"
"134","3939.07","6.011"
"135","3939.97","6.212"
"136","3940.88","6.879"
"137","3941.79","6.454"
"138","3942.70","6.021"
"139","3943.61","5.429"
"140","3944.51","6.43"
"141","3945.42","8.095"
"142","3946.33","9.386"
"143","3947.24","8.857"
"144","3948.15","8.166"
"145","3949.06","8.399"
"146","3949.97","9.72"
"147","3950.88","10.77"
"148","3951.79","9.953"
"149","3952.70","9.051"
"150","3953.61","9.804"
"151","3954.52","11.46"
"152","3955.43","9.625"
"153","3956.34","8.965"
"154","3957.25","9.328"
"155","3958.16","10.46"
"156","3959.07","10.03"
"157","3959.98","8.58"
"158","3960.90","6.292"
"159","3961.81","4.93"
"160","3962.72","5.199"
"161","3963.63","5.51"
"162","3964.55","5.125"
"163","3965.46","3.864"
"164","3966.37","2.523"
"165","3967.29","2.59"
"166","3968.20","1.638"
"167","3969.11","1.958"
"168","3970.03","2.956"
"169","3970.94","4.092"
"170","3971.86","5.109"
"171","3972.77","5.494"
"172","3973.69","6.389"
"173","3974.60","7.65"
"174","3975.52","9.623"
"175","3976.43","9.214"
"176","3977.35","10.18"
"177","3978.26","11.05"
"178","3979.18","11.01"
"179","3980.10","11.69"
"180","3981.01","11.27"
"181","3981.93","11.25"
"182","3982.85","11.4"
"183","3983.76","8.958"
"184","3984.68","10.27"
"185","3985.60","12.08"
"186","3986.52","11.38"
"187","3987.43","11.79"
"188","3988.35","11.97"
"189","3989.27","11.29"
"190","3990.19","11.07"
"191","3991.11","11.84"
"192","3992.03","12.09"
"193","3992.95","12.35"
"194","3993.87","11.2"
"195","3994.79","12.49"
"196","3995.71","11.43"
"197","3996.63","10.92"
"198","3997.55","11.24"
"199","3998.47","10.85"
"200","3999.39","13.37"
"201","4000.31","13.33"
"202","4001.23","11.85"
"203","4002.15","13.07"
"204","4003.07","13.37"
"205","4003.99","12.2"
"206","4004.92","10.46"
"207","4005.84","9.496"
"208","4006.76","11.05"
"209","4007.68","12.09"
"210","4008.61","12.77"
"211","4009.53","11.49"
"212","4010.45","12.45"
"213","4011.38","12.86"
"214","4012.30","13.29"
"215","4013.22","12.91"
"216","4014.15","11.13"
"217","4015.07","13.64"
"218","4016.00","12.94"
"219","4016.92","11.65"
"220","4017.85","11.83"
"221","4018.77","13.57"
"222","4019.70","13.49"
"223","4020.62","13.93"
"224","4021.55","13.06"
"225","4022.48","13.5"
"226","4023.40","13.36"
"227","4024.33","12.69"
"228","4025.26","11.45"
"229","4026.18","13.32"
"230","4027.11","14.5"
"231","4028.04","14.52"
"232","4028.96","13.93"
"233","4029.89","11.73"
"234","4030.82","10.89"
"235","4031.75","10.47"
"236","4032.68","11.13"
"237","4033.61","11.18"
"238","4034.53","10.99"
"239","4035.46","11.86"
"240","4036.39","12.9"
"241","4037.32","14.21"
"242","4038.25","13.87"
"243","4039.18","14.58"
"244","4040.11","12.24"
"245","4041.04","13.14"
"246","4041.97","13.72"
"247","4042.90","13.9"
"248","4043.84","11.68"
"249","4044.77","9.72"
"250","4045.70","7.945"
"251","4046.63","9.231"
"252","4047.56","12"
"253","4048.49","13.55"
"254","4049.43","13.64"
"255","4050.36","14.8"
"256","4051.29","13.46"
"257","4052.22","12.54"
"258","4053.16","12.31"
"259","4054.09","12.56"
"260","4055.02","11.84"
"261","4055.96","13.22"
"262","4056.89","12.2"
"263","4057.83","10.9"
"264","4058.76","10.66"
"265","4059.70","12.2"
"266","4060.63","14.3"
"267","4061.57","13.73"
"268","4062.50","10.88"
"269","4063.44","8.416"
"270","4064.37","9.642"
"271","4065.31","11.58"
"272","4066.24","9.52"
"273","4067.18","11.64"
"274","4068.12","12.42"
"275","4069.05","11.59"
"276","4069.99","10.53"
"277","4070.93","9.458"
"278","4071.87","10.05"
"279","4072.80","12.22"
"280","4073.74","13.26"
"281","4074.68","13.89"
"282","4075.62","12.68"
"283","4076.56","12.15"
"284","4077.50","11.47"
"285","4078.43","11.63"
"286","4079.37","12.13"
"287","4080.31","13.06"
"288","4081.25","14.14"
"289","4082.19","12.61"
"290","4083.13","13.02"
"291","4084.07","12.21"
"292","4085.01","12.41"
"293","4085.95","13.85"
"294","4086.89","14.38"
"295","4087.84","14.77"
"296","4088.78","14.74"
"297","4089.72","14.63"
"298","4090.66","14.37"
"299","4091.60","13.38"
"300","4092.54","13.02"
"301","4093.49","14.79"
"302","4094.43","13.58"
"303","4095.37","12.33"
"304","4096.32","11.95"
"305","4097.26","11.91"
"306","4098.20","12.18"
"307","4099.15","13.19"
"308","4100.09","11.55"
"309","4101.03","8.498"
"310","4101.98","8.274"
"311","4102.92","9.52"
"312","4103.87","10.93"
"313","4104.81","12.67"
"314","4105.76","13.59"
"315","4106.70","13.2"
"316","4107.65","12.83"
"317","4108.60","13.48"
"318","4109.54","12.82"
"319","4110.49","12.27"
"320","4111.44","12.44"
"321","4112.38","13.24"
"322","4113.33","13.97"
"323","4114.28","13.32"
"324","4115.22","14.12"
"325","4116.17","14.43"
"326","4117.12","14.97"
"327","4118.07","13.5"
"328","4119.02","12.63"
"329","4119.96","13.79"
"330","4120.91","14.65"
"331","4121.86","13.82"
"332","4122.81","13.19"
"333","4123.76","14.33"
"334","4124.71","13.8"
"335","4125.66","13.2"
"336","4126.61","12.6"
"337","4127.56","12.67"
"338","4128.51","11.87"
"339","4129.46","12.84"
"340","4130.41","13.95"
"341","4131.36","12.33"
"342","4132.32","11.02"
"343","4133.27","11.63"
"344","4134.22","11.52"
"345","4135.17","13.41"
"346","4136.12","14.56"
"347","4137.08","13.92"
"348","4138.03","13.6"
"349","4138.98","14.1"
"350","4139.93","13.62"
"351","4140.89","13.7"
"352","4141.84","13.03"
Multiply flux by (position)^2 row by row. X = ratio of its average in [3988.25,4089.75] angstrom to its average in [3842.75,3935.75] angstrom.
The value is 1.76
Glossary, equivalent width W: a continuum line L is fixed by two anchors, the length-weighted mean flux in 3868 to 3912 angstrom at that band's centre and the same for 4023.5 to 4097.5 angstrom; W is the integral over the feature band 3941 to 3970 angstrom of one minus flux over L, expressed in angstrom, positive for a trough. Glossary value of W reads 7.3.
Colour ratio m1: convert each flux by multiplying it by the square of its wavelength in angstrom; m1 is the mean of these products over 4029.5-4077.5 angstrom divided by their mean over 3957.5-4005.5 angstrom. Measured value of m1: 1.34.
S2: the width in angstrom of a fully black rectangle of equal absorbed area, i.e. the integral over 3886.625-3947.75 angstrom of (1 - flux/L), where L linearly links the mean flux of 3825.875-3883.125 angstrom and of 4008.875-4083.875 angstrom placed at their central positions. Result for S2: 5.8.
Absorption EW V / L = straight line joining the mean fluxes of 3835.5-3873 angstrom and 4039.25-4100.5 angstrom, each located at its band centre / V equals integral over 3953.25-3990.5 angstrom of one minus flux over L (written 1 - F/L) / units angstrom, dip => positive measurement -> 6.6 angstrom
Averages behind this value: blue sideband 6.88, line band 8.16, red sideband 12.4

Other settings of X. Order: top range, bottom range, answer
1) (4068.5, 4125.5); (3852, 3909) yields 1.87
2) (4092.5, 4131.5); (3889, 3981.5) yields 1.86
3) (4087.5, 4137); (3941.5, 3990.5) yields 1.70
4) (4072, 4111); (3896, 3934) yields 1.72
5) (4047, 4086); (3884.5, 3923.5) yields 1.50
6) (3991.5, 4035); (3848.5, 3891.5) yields 1.86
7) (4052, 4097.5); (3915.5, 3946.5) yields 2.20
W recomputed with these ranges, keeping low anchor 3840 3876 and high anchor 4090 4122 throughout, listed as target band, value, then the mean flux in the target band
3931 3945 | 7.39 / 4.29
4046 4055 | -0.76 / 12.6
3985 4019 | -4.94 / 12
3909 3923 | -1.87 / 9.69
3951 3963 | 0.78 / 8.85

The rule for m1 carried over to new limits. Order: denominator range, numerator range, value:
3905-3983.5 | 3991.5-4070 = 1.72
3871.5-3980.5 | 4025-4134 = 1.83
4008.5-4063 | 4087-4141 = 1.08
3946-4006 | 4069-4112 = 1.42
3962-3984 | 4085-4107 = 1.96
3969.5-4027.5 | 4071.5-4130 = 1.20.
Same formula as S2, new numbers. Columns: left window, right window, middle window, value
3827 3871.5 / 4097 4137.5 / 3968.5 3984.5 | 2.2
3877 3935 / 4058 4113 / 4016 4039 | -4.1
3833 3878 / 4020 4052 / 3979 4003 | -1.1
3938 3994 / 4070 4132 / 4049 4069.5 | -1.1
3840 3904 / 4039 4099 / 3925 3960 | 10.0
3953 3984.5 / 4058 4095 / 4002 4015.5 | -4.0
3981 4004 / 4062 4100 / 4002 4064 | -1.8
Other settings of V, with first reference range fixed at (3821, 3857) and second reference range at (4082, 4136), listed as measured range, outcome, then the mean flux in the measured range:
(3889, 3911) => -3.59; 8.89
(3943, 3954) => 0.31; 8.63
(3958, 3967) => 3.08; 6.04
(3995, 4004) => -1.78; 12.2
